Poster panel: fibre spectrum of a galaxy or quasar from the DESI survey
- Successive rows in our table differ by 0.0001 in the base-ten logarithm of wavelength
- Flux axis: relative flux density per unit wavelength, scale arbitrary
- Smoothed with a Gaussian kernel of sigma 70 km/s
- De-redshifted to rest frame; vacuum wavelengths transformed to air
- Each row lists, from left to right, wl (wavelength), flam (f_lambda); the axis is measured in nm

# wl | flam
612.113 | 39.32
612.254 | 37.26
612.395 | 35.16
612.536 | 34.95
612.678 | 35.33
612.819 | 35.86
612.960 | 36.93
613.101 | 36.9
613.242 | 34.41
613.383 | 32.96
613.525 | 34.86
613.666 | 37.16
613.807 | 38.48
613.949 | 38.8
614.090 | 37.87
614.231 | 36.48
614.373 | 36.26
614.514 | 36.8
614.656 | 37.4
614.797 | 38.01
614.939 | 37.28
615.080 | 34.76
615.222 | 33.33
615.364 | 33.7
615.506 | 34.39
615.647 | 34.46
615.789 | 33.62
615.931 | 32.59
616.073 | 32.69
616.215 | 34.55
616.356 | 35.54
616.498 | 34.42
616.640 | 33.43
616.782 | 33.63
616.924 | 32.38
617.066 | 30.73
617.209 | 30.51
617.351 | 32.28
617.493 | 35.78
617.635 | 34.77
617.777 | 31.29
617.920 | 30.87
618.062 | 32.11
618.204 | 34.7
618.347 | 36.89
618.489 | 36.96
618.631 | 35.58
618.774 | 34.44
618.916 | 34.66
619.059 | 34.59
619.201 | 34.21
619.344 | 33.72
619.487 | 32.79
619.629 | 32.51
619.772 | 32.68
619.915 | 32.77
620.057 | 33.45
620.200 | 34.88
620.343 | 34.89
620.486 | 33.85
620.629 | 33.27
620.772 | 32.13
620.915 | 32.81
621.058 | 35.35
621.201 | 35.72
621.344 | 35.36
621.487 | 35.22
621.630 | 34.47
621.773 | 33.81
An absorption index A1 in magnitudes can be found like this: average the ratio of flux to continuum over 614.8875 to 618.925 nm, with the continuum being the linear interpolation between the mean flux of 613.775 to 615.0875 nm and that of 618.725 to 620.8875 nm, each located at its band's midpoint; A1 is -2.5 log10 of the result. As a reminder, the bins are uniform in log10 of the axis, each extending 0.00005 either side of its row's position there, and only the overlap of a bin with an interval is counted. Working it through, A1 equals 0.055 mag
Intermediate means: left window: 37.3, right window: 33.6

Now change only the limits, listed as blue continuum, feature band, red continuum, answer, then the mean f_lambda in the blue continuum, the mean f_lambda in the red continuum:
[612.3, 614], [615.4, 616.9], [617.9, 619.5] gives 0.04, 35.9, 34.5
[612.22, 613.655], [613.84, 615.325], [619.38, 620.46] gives -0.05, 35.5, 33.4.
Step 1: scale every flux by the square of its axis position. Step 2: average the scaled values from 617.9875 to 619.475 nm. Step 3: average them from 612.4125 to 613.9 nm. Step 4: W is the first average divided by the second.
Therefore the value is 0.99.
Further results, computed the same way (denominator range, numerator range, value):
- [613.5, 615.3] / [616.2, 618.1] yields 0.91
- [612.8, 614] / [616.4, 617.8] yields 0.92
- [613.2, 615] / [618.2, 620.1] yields 0.95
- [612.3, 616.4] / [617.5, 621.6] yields 0.97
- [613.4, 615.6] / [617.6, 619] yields 0.96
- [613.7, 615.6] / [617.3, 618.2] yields 0.92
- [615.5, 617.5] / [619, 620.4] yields 1.02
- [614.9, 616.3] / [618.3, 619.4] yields 1.04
